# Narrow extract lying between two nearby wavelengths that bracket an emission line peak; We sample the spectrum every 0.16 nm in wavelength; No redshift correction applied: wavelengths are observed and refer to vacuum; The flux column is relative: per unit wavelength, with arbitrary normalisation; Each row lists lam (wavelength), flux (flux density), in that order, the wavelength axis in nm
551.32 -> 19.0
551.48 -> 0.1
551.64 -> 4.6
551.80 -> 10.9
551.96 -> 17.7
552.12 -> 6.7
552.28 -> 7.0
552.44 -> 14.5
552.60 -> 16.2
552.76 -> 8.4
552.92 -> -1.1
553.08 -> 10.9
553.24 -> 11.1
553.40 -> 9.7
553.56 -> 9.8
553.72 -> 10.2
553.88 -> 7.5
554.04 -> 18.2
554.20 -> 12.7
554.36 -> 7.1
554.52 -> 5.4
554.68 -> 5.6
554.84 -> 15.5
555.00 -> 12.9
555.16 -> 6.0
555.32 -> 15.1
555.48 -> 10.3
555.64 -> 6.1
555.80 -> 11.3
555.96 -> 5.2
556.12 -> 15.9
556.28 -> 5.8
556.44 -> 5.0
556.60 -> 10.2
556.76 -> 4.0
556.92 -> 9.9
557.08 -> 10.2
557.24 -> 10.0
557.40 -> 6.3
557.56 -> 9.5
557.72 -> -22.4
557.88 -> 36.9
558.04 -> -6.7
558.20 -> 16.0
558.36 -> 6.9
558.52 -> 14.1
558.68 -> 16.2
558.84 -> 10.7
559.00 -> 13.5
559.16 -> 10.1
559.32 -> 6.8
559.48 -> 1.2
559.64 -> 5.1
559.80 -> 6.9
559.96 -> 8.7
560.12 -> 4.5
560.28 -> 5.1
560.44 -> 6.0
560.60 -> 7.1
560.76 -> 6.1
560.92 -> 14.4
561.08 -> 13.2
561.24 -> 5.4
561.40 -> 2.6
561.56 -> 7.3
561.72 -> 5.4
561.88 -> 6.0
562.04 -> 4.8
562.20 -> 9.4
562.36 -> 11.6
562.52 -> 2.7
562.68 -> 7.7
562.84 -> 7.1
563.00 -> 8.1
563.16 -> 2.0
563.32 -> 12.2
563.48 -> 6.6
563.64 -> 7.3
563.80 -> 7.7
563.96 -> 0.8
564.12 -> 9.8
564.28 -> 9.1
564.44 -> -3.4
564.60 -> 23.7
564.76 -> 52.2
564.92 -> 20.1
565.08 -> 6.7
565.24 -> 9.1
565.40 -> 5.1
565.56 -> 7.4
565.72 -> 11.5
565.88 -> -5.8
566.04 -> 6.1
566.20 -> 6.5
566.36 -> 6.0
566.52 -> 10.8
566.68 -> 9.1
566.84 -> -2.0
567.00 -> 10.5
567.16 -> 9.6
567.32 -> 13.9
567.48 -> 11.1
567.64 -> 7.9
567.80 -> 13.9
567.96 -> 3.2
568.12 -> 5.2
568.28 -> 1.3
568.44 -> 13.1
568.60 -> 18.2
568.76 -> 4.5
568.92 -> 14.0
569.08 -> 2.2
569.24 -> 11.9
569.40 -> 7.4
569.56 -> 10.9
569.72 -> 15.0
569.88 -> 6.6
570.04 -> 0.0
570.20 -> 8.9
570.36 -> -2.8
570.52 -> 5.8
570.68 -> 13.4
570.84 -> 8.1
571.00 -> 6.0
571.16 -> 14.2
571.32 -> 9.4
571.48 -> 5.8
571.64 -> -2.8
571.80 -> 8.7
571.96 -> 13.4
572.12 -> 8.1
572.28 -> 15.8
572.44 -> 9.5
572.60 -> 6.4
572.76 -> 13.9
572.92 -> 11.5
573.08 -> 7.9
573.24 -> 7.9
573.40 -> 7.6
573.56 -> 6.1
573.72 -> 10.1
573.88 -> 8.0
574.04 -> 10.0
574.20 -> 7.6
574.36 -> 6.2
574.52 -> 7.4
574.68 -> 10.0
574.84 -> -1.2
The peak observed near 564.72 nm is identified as H-beta 4861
